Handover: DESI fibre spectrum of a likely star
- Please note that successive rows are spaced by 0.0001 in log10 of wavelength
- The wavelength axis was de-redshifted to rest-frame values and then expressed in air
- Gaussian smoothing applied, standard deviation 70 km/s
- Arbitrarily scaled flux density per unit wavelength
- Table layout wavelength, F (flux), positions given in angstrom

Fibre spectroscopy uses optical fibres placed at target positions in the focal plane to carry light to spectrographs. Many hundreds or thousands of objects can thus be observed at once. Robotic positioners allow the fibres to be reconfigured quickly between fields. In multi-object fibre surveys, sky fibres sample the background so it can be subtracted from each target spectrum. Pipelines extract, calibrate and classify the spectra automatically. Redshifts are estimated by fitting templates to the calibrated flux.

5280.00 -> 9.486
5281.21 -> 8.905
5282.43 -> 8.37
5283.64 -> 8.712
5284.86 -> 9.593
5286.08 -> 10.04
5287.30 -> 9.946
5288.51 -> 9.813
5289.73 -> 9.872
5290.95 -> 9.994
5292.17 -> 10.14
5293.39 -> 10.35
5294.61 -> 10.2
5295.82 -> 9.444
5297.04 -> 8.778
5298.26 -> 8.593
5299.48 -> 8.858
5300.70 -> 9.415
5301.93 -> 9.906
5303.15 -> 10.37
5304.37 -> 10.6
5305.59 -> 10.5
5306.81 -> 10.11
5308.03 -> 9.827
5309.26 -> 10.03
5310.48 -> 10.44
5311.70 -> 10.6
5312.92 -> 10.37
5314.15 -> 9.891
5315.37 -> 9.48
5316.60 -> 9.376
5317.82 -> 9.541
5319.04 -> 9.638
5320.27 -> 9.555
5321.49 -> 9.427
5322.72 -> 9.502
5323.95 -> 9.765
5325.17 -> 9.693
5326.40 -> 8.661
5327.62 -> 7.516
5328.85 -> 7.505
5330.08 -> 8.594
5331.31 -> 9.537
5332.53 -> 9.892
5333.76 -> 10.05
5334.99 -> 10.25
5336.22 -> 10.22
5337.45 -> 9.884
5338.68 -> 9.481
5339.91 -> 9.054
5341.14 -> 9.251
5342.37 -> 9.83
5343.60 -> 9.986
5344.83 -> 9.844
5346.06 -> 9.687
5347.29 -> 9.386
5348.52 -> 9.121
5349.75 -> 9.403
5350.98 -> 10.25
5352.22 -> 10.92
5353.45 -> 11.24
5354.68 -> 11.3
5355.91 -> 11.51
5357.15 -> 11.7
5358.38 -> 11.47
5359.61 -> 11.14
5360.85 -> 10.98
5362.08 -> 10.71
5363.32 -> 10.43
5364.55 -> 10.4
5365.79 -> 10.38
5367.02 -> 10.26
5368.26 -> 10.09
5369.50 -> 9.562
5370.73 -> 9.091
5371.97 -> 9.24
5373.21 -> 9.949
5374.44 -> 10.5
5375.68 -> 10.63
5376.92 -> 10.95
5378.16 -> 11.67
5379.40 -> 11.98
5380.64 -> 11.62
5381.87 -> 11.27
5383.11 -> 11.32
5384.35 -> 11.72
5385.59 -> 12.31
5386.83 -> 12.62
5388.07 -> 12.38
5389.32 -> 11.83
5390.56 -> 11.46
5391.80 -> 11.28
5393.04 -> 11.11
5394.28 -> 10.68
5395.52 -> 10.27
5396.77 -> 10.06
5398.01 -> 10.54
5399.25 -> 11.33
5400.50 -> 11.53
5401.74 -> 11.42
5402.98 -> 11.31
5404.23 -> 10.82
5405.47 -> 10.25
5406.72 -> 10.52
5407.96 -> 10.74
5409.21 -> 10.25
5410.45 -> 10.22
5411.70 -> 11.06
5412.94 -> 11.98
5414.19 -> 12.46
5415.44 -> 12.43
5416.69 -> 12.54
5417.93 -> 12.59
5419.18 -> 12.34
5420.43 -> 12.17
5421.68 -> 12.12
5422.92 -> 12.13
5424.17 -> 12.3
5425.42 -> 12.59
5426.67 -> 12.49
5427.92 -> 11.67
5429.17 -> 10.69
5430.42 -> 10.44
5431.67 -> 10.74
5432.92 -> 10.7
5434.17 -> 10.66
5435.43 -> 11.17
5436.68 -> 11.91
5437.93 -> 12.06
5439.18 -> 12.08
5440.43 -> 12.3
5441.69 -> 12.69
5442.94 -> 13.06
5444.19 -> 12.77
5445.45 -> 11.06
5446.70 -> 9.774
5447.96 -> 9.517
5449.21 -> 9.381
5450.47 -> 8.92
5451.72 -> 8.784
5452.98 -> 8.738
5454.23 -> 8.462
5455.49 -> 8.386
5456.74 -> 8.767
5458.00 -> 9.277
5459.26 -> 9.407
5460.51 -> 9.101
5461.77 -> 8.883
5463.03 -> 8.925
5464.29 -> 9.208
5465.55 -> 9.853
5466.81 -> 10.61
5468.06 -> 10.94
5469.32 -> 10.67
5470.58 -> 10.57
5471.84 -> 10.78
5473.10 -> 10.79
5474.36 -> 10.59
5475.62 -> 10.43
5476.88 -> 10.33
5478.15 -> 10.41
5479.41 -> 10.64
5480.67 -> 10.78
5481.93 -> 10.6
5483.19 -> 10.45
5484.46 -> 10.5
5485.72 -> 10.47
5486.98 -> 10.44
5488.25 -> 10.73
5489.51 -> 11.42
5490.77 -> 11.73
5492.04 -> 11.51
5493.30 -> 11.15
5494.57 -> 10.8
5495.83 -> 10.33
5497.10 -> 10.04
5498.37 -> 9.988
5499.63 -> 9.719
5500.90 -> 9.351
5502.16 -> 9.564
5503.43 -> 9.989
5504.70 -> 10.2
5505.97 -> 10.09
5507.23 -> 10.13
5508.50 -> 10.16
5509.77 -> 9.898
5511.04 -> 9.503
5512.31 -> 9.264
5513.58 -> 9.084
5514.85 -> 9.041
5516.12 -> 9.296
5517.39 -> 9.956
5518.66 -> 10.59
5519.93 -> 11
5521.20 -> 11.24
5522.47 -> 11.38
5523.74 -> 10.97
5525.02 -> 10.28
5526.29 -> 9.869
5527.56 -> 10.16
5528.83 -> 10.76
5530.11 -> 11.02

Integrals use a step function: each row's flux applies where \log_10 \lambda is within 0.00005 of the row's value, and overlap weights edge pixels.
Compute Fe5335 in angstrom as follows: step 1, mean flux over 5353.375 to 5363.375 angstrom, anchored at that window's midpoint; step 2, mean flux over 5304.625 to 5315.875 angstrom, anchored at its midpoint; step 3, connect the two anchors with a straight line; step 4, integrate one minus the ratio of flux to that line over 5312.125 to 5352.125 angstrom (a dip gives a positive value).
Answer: 4.2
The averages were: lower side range 10.2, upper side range 11.2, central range 9.51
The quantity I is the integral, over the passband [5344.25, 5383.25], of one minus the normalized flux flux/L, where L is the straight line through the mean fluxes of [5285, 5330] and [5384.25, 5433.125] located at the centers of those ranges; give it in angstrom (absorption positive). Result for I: 0.4 angstrom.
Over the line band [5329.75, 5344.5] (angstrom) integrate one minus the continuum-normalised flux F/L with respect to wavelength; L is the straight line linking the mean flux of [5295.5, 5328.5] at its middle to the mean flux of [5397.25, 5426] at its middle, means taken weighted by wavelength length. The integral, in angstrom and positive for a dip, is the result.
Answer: 0.6 angstrom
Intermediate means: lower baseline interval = 9.61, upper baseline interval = 11.5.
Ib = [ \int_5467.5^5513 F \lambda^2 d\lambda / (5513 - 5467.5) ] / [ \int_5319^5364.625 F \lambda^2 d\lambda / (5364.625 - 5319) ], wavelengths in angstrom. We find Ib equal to 1.1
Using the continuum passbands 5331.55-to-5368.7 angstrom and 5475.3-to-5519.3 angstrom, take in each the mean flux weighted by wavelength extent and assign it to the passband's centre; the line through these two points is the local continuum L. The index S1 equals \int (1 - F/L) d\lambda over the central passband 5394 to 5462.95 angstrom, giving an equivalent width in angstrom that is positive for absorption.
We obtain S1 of -4.36 angstrom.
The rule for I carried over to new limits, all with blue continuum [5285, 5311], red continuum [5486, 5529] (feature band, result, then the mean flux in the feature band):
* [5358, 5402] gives -4.0 angstrom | 10.9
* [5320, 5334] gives 1.1 angstrom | 9.11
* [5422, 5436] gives -1.8 angstrom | 11.4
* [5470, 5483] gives -0.5 angstrom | 10.6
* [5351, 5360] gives -1.2 angstrom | 11.3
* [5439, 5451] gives -1.2 angstrom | 11.1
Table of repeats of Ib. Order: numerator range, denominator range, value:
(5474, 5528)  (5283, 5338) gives 1.15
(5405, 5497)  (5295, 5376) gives 1.14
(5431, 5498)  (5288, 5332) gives 1.15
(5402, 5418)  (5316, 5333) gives 1.27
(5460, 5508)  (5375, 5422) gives 0.94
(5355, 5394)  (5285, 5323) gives 1.15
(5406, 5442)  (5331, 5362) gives 1.17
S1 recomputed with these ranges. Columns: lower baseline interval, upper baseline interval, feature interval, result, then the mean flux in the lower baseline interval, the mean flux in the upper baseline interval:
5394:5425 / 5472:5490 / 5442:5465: 2.7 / 11.4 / 10.6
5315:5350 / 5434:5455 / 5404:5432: -3.0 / 9.42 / 10.8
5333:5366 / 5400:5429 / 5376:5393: -1.0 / 10.3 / 11.6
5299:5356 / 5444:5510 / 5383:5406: -3.2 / 9.76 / 10.1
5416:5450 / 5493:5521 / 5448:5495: 2.8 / 11.6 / 9.97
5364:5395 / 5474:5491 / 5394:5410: 0.2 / 11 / 10.7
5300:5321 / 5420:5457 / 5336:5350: 0.9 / 9.97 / 11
